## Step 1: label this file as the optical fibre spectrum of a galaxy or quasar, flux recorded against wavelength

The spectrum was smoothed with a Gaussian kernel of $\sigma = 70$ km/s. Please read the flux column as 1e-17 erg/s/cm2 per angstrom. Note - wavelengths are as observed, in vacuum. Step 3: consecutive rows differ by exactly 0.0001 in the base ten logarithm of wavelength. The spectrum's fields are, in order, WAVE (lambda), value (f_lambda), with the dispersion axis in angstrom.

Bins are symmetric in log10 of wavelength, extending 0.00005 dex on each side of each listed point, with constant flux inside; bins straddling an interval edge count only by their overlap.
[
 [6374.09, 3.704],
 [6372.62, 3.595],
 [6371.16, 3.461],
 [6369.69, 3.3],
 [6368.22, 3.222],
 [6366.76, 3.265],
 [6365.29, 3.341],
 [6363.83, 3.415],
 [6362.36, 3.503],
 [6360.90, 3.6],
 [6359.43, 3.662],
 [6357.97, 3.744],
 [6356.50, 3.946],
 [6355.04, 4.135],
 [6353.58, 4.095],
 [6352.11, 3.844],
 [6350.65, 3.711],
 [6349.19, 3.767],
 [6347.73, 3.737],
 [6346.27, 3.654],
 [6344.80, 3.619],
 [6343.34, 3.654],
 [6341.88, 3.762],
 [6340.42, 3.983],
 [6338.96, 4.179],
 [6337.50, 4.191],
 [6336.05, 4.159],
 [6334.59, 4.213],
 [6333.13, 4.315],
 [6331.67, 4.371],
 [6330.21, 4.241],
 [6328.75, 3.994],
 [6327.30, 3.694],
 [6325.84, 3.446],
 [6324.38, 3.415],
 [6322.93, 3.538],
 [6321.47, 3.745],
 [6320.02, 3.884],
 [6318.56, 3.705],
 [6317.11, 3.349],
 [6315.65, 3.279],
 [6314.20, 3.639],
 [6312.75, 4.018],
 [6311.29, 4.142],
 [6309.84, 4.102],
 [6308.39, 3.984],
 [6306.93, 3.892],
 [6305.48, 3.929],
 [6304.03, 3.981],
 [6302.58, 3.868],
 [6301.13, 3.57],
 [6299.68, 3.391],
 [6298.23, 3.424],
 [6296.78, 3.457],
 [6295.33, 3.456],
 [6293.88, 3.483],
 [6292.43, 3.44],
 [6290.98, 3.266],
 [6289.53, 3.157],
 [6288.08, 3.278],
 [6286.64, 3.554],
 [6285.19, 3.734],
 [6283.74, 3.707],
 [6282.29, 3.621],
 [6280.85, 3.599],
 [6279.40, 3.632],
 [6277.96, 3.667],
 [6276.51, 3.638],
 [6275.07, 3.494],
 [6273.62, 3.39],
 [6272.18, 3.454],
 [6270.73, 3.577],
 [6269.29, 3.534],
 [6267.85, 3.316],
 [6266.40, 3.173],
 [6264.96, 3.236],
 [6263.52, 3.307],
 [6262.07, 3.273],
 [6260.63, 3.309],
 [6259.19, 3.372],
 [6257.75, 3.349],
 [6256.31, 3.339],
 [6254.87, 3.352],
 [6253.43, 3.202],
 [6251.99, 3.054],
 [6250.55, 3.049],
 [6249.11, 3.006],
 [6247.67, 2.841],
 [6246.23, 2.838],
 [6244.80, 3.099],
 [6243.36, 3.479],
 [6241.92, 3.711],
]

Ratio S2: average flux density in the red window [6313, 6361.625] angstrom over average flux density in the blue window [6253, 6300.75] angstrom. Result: 1.1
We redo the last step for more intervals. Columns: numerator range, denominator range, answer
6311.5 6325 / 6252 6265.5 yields 1.11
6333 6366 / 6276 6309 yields 1.06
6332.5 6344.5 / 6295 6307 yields 1.10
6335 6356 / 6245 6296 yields 1.16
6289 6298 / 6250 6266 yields 1.04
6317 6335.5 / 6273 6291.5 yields 1.10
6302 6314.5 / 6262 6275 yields 1.18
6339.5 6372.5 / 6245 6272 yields 1.13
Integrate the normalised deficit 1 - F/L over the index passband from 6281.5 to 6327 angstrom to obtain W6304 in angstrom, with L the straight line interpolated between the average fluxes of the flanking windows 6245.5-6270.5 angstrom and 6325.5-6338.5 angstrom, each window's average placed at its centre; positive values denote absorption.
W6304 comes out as 1.6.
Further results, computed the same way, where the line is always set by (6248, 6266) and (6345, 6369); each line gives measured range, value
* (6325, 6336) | -1.5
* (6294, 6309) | -1.2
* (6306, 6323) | -1.5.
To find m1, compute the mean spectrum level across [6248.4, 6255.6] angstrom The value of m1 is 3.13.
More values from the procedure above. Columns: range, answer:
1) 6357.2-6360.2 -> 3.7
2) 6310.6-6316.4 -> 3.76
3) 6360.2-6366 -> 3.47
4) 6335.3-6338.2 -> 4.19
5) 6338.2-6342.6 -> 3.98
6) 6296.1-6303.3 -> 3.54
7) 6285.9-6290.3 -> 3.33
